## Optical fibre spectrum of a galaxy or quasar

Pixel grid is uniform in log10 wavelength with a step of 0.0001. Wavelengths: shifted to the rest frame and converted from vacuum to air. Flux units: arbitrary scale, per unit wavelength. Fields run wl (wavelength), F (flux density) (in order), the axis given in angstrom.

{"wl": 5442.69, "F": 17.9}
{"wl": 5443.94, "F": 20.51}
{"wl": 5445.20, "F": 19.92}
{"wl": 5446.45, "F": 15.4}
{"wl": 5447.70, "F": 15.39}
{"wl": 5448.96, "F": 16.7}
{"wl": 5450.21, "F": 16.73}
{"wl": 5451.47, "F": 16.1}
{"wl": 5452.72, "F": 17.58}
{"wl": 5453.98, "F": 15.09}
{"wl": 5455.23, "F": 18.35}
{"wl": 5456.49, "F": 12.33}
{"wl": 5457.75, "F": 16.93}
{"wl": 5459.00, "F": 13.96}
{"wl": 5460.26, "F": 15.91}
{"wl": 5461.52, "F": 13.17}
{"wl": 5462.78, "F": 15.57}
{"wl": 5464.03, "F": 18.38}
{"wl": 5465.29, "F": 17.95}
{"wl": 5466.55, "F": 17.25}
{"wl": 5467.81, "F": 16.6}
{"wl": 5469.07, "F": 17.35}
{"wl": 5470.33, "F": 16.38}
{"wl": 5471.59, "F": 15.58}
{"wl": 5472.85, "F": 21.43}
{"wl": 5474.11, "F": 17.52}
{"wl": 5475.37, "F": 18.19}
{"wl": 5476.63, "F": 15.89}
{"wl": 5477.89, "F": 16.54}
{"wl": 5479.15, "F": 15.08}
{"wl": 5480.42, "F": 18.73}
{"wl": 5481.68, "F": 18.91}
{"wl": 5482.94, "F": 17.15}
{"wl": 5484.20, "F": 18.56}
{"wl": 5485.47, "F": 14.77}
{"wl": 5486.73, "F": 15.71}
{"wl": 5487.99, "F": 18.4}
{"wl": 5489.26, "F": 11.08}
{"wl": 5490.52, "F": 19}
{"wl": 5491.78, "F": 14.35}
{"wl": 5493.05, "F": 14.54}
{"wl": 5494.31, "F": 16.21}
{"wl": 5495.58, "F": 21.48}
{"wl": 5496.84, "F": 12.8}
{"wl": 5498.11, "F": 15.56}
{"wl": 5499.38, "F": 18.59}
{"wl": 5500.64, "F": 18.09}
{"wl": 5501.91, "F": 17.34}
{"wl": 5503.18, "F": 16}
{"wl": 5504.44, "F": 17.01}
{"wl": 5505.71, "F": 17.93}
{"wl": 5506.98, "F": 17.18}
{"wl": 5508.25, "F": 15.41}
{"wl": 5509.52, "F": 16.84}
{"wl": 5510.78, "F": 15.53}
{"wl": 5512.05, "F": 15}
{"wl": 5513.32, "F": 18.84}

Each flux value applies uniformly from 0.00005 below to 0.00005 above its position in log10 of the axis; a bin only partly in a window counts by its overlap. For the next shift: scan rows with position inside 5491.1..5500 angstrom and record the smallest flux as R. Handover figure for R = 12.8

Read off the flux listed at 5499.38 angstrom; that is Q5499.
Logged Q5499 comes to 18.59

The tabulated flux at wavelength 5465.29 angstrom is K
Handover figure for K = 17.95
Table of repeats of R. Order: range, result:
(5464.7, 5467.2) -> 17.25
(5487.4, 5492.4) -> 11.08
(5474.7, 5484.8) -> 15.08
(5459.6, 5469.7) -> 13.17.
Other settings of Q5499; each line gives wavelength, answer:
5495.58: 21.48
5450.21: 16.73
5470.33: 16.38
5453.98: 15.09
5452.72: 17.58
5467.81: 16.6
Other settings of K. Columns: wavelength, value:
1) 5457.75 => 16.93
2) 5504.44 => 17.01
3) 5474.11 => 17.52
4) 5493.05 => 14.54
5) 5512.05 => 15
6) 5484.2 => 18.56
